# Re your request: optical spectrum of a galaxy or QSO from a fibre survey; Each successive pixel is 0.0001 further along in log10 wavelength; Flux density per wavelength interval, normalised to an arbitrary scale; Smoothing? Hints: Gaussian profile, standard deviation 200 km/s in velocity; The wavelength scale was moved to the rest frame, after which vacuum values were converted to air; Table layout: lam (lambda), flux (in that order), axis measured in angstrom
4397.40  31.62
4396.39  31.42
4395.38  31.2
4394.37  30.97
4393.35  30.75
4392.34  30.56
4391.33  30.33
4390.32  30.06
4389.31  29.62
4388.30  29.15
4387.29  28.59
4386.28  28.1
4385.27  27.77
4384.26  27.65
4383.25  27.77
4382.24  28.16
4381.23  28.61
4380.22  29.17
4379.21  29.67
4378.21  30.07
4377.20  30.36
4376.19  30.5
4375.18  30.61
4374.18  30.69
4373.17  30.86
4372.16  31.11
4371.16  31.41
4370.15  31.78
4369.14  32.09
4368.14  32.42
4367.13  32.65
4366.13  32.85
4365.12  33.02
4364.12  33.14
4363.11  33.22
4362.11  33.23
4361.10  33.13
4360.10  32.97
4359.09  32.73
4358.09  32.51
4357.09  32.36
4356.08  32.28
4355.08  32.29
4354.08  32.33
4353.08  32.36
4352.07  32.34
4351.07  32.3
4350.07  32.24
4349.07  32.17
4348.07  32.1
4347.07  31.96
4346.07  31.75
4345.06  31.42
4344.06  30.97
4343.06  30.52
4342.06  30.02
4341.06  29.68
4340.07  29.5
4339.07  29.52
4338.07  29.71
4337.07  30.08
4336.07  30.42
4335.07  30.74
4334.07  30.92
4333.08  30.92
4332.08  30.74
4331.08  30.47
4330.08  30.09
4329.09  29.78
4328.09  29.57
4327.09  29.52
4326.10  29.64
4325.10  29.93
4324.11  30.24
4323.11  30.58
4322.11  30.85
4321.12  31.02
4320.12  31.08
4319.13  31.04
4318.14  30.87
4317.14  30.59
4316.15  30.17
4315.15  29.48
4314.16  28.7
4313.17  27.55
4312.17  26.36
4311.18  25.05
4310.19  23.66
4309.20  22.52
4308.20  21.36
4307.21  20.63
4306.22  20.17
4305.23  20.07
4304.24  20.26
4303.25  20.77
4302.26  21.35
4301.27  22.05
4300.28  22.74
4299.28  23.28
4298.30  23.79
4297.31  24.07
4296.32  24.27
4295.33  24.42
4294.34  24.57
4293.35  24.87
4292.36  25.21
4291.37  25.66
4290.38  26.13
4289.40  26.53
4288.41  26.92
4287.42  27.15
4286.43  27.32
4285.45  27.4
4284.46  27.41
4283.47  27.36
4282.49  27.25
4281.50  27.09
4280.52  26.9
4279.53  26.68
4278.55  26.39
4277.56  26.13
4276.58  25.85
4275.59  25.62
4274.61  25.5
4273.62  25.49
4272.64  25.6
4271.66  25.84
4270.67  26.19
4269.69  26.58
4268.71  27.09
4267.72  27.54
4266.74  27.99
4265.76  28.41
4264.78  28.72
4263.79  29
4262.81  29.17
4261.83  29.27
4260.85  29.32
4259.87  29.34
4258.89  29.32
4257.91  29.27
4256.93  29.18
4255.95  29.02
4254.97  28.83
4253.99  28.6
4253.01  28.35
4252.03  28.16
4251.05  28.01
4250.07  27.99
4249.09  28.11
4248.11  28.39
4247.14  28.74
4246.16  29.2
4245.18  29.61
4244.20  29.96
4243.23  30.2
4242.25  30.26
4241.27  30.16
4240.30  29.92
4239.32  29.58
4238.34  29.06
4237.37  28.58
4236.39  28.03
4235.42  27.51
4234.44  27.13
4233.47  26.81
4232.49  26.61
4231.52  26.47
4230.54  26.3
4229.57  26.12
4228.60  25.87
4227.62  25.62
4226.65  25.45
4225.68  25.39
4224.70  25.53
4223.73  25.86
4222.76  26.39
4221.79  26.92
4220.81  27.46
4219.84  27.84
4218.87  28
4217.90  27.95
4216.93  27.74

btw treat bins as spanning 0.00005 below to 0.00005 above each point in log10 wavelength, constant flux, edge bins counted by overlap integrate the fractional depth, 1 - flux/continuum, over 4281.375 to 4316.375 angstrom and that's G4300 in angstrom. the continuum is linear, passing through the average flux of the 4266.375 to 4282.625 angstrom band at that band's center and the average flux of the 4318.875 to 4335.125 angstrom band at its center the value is 4.3 angstrom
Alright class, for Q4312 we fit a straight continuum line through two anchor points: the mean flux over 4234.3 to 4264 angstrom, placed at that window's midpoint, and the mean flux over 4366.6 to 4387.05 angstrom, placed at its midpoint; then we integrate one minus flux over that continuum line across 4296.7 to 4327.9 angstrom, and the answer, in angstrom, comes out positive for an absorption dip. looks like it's 3.57 angstrom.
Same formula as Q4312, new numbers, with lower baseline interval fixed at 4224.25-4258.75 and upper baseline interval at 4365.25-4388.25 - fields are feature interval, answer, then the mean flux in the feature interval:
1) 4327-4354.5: -1.2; 30.9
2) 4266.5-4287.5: 1.5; 26.6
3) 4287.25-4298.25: 1.3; 25.3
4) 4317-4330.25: -0.5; 30.3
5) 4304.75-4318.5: 1.7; 25.5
